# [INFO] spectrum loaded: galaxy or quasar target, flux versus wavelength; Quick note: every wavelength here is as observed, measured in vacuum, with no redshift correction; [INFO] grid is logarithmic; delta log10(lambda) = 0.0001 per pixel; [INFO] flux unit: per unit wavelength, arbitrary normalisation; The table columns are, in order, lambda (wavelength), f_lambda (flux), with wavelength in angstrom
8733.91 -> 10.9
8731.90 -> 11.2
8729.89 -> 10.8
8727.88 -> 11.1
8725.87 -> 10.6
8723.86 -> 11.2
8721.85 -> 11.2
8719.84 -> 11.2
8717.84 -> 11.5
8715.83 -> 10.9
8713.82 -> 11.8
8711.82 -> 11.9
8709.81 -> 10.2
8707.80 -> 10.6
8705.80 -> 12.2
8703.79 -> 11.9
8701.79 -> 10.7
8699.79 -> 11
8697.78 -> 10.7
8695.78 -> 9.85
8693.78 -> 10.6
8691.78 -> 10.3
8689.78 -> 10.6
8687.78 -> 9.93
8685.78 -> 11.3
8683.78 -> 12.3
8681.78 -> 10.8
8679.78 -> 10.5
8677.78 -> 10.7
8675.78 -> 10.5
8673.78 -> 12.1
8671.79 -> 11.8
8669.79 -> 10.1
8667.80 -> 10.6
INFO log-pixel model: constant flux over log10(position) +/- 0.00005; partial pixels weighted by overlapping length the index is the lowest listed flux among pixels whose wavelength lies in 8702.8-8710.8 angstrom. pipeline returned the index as 10.2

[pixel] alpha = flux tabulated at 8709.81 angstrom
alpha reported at 10.2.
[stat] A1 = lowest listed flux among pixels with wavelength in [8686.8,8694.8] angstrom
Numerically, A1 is 9.93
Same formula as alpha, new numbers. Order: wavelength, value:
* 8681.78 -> 10.8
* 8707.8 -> 10.6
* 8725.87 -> 10.6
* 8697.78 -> 10.7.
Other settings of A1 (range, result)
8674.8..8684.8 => 10.5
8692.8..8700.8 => 9.85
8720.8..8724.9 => 11.2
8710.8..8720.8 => 10.9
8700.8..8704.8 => 10.7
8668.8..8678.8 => 10.1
